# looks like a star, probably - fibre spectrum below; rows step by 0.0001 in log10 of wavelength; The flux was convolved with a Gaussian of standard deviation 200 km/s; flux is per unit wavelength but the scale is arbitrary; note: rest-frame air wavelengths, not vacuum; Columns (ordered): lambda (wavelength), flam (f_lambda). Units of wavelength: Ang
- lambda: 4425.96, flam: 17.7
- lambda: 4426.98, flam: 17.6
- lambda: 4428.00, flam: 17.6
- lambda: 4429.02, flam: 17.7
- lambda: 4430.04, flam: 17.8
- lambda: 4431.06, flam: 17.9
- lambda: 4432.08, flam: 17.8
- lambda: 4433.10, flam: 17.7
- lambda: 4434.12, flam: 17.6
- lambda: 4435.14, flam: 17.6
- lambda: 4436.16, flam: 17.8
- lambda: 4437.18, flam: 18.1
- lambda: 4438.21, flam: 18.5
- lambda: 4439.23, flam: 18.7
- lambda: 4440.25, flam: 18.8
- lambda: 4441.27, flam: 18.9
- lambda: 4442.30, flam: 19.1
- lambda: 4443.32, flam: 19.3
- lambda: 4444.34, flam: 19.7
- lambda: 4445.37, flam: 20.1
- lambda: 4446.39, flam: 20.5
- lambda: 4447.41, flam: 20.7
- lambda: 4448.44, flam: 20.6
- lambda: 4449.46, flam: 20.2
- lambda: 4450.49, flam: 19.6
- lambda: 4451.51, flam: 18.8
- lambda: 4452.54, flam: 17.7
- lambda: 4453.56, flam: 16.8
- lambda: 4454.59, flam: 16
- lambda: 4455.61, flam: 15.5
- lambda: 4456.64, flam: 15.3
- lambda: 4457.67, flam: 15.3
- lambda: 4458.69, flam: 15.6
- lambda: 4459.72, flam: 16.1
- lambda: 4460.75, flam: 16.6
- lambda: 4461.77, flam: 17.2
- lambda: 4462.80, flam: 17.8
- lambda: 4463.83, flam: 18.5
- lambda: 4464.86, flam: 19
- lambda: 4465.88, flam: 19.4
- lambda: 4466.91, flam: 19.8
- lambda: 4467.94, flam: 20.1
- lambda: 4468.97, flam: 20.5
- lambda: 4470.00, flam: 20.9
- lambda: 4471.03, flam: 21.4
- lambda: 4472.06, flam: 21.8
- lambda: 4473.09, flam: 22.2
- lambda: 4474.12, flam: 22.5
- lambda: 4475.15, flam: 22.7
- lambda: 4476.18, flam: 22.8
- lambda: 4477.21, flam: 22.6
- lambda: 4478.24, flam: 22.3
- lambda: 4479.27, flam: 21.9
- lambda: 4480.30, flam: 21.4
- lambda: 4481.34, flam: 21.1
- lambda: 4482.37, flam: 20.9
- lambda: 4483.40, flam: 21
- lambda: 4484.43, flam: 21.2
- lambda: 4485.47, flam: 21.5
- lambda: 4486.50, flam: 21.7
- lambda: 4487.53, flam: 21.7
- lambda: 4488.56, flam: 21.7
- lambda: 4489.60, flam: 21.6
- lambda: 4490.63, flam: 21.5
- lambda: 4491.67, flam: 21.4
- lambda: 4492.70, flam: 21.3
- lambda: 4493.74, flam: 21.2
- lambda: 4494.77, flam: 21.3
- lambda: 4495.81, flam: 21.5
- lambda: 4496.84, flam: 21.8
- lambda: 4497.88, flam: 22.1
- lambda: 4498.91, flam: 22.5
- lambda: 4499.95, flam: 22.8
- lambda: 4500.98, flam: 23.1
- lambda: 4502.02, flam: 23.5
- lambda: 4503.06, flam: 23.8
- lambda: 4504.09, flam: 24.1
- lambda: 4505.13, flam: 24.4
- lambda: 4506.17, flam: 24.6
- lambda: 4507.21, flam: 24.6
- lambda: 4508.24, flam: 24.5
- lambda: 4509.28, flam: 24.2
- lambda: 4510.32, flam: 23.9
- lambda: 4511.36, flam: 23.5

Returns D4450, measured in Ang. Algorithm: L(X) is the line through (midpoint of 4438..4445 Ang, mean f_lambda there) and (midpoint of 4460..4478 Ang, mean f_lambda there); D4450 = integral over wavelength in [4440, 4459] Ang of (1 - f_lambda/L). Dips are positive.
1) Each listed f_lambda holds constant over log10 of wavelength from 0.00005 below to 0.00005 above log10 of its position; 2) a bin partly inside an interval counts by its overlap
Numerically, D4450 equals 1.0 Ang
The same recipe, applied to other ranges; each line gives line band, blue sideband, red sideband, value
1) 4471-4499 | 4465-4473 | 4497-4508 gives 0.3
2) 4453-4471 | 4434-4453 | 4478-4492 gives 2.1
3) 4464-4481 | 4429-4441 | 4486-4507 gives -0.5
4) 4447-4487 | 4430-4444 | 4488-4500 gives 0.9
